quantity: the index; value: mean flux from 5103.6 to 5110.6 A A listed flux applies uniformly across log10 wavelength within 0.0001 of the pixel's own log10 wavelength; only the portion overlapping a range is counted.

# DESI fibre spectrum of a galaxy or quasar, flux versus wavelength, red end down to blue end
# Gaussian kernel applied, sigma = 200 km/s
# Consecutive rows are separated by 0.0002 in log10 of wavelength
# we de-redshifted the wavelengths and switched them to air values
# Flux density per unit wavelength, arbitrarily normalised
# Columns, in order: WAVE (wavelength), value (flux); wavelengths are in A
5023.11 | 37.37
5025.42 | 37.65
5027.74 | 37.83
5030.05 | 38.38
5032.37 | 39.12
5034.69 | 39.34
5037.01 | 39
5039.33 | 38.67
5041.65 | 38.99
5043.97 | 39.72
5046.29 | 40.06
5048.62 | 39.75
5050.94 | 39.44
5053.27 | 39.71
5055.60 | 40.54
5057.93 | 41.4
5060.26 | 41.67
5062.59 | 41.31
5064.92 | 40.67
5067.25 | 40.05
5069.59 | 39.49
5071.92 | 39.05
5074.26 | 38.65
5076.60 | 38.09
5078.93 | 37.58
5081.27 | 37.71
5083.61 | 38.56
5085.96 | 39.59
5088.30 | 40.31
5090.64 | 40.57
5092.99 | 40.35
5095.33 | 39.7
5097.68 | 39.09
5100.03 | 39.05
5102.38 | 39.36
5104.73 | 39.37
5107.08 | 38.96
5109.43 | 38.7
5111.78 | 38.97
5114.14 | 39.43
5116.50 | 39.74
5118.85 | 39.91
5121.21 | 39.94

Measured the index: 39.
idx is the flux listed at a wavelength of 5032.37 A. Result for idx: 39.12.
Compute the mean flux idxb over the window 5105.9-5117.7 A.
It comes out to 39.2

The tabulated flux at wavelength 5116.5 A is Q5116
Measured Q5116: 39.74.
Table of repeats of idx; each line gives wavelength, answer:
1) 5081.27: 37.71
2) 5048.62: 39.75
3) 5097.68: 39.09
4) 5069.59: 39.49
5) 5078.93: 37.58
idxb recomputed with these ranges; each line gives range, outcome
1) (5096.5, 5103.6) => 39.1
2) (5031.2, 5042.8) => 39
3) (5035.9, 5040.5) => 38.8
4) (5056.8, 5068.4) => 41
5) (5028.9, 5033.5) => 38.7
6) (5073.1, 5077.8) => 38.4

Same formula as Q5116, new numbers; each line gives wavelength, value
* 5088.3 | 40.31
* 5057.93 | 41.4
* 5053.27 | 39.71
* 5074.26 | 38.65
